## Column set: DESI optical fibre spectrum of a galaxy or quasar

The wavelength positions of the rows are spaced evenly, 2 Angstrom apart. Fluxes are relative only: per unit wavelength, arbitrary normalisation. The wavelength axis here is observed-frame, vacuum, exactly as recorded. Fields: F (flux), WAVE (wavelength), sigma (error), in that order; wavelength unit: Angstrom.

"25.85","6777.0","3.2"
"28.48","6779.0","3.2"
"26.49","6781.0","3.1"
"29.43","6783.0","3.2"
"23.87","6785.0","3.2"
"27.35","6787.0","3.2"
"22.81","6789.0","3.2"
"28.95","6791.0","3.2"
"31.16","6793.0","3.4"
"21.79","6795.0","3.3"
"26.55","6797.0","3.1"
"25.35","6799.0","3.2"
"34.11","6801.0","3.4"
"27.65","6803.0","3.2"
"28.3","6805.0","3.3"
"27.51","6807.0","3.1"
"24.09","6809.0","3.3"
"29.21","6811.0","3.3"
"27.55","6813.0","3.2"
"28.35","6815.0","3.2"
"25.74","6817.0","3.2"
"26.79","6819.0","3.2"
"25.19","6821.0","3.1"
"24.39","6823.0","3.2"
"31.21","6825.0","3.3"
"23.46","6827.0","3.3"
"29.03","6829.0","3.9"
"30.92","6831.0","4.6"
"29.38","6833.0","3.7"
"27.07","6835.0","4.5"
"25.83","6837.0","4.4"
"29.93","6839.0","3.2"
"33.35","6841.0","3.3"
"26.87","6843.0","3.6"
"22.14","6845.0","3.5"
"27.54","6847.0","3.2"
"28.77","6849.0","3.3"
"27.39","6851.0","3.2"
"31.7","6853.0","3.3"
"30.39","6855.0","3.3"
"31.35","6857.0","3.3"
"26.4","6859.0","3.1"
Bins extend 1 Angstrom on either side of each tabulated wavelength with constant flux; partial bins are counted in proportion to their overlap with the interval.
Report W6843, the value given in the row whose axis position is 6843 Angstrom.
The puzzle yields 26.87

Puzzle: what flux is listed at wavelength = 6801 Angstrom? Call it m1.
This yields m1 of 34.11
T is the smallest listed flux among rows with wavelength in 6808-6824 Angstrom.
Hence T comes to 24.09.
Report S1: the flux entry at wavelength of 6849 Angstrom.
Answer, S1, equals 28.77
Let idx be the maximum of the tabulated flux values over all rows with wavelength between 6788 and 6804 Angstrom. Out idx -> 34.11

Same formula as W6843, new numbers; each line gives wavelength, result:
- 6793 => 31.16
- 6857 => 31.35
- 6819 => 26.79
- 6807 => 27.51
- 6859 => 26.4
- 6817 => 25.74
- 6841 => 33.35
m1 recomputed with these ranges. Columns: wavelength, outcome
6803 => 27.65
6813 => 27.55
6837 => 25.83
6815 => 28.35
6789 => 22.81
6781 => 26.49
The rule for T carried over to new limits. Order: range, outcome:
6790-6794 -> 28.95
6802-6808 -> 27.51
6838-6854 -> 22.14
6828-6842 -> 25.83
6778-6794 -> 22.81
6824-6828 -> 23.46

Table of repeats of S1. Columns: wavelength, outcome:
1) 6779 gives 28.48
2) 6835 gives 27.07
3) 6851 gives 27.39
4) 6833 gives 29.38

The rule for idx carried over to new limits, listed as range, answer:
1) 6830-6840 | 30.92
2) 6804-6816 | 29.21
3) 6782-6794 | 31.16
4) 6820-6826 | 31.21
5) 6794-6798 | 26.55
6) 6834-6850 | 33.35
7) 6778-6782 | 28.48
